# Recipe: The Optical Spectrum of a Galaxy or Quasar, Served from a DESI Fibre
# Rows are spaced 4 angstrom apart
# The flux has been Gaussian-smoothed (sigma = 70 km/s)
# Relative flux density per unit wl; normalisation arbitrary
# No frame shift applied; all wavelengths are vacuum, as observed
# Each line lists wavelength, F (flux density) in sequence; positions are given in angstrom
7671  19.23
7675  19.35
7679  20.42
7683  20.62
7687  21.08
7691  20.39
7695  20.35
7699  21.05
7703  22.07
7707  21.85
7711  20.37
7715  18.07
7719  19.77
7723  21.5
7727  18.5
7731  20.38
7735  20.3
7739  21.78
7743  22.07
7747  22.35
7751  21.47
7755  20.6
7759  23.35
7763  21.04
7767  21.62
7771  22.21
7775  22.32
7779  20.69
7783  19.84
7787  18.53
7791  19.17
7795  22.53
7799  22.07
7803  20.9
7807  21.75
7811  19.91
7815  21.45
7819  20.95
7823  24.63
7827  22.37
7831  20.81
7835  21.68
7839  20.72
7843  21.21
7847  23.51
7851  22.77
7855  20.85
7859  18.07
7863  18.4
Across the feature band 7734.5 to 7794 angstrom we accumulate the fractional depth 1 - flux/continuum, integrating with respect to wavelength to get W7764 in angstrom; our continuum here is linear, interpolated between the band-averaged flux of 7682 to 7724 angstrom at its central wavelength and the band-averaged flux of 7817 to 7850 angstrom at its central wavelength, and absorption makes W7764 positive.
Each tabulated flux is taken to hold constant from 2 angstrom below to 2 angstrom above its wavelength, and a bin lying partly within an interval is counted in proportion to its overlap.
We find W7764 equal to 0.2 angstrom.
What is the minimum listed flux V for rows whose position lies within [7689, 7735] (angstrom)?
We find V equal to 18.07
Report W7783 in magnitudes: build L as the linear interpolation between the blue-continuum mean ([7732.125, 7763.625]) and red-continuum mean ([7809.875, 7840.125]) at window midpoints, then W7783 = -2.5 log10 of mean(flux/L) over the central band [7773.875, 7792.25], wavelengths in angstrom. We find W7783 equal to 0.08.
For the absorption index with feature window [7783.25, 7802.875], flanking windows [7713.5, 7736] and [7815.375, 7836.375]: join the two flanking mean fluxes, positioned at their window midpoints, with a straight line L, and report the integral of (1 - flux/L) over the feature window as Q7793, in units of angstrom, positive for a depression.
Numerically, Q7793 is 0.7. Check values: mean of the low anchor 19.8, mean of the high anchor 22.1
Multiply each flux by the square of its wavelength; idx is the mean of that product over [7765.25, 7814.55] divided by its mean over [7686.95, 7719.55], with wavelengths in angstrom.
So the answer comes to 1.04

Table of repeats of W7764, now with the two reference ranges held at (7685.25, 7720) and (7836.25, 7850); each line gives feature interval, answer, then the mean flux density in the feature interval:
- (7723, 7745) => 0.2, 20.7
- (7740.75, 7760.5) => -0.9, 21.9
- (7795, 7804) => -0.1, 21.8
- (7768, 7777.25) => -0.4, 22.2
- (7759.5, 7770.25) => -0.3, 21.7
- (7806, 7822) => 0.3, 21.2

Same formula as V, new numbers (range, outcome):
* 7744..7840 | 18.53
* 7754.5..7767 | 20.6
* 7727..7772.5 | 18.5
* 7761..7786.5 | 19.84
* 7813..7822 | 20.95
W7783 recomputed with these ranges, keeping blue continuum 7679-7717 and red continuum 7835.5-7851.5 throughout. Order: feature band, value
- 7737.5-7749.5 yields -0.05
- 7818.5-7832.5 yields -0.03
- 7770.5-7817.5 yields 0.03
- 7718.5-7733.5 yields 0.04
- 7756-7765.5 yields -0.04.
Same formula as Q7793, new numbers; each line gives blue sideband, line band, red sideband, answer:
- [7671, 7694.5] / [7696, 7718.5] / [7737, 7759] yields 0.3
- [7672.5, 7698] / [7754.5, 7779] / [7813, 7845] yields -0.8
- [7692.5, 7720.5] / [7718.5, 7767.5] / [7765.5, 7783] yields -0.3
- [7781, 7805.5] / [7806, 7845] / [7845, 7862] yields -1.3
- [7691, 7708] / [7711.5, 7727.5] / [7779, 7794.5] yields 0.9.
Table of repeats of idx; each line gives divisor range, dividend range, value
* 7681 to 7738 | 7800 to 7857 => 1.09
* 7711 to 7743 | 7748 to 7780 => 1.09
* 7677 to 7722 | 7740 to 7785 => 1.07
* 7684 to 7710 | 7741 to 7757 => 1.04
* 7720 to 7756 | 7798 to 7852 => 1.06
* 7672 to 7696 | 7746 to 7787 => 1.07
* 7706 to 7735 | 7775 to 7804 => 1.05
